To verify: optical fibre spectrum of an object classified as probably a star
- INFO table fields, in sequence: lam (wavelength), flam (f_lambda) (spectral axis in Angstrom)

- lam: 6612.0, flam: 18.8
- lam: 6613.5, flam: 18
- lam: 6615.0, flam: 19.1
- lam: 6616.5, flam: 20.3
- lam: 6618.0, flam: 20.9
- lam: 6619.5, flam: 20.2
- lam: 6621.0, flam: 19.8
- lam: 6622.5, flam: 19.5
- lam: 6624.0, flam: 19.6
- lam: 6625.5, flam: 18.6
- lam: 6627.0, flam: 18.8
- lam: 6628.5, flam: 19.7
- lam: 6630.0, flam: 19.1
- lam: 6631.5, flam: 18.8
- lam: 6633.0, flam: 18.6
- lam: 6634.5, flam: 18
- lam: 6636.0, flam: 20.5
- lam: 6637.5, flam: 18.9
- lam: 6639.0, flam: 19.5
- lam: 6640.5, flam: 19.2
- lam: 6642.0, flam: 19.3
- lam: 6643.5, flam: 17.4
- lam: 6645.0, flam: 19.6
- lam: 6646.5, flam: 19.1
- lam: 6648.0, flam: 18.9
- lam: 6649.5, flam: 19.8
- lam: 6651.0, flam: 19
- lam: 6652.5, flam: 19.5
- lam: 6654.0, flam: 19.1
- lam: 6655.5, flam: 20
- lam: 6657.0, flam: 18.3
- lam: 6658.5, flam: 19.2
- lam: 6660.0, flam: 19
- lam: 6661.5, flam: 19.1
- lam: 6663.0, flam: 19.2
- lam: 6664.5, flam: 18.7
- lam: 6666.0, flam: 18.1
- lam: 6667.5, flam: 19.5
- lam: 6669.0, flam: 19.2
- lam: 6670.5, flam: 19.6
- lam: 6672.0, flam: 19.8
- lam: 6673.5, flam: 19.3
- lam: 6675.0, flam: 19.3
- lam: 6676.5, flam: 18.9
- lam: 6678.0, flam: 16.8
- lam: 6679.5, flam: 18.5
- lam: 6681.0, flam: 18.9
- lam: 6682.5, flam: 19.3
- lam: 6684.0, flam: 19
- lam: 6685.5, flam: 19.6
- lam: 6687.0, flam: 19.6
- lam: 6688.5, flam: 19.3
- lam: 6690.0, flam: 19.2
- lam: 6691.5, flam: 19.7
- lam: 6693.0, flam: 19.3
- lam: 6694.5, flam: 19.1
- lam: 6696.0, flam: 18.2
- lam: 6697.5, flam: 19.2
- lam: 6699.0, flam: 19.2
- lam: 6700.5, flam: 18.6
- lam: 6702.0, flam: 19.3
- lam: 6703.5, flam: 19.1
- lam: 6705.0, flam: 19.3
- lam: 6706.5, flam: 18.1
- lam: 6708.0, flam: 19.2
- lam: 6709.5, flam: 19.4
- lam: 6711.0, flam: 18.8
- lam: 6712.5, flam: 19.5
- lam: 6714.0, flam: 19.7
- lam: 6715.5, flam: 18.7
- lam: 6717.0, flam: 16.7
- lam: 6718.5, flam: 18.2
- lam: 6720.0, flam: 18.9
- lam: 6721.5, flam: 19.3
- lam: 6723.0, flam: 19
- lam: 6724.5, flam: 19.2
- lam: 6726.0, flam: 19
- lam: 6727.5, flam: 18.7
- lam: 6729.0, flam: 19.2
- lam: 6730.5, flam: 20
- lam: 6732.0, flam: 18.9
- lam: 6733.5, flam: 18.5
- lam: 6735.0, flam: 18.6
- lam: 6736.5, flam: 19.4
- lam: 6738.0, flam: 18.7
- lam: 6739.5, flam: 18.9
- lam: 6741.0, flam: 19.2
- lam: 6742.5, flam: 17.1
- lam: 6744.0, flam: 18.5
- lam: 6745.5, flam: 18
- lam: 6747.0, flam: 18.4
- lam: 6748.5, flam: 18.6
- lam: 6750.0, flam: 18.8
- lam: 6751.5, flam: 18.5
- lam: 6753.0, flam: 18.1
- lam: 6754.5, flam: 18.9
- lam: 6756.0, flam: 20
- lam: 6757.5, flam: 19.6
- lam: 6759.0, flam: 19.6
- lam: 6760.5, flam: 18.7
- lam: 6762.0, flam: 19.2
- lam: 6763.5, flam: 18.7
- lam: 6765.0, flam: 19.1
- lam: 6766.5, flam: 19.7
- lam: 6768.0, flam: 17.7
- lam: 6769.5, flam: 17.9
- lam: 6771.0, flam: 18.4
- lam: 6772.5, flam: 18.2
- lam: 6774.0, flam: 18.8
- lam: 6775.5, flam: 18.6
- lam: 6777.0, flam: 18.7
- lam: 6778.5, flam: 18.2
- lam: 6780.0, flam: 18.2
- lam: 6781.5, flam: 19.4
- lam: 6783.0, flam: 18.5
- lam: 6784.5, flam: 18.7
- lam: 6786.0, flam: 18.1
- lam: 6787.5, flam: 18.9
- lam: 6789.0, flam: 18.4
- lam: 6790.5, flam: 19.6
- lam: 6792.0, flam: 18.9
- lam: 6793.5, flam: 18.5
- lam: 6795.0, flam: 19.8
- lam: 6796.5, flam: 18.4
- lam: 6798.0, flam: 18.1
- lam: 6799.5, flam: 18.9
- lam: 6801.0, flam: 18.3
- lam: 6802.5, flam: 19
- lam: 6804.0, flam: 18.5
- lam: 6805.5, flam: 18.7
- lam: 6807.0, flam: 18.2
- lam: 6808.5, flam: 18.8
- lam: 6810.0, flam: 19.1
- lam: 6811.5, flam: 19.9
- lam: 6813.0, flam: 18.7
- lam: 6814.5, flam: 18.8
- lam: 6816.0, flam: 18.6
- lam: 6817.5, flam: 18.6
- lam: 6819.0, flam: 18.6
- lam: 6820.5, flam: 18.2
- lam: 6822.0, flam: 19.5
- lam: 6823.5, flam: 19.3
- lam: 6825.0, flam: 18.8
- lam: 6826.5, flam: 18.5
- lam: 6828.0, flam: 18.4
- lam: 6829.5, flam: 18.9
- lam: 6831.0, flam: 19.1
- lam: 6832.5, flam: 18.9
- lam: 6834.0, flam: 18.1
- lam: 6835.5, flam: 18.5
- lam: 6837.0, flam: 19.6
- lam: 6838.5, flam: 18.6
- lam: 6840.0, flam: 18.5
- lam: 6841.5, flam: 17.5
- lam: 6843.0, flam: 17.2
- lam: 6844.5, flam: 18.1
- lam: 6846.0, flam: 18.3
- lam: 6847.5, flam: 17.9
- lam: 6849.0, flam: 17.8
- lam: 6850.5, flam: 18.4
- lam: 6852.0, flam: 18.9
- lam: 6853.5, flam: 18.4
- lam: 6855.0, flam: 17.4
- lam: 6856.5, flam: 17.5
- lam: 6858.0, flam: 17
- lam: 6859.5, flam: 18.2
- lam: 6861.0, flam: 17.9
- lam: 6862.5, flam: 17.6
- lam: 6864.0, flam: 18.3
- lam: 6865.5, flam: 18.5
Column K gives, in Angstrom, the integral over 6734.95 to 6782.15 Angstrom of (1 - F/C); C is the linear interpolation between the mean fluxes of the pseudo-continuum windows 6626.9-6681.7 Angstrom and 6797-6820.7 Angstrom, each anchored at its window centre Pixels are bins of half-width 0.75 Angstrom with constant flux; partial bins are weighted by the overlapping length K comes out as 0.3 Angstrom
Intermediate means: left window 19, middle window 18.7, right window 18.7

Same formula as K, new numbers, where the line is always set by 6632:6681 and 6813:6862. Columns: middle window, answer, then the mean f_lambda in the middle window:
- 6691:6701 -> -0.1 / 19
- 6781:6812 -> -0.4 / 18.8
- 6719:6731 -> -0.2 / 19.1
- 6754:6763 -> -0.3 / 19.3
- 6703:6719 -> 0.0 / 18.8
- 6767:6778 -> 0.1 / 18.4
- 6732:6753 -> 0.2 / 18.6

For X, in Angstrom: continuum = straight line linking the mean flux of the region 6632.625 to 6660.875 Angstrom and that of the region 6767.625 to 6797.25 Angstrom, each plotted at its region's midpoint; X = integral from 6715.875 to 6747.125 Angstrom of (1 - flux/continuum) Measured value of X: 0.17 Angstrom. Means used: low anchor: 19.1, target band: 18.7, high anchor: 18.6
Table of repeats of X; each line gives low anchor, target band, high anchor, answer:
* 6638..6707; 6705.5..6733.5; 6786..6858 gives 0.00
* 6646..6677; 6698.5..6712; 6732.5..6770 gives -0.03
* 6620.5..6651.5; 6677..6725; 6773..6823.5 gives 0.09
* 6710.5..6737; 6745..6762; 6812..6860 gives -0.09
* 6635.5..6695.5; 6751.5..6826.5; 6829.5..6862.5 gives -1.19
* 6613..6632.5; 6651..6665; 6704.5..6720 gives 0.03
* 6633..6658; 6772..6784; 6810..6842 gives 0.17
